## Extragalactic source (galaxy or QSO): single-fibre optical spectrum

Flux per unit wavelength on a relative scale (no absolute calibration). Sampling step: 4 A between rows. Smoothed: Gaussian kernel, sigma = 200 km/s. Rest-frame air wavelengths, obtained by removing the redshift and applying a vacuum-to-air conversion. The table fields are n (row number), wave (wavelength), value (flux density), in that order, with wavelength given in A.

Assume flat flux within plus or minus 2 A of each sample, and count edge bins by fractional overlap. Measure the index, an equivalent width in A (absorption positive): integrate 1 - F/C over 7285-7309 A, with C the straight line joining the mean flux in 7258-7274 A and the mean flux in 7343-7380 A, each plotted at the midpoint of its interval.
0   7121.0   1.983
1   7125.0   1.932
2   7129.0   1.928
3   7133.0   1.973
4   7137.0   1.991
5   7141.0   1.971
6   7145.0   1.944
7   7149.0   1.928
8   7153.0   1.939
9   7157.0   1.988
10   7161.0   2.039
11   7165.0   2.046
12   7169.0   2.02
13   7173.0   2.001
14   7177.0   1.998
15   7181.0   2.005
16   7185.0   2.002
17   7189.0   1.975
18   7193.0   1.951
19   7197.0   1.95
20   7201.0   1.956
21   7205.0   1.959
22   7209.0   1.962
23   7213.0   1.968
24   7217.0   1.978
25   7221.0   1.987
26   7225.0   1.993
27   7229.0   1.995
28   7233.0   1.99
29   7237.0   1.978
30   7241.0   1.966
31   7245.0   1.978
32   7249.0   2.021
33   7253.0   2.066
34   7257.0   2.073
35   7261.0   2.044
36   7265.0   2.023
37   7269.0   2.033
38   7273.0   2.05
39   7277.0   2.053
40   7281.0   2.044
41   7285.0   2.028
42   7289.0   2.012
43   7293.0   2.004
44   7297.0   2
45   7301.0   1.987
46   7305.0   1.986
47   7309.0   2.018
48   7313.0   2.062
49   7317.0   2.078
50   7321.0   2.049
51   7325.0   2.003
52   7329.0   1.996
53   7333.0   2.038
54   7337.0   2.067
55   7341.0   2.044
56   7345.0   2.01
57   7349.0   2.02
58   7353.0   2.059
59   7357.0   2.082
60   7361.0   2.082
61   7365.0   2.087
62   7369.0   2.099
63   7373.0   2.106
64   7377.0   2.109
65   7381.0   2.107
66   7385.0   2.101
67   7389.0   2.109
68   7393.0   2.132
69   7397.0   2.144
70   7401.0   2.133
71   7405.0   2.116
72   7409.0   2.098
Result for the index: 0.6 A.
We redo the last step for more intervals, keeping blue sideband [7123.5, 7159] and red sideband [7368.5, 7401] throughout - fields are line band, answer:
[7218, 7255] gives 0.4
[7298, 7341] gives 0.9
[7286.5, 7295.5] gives 0.2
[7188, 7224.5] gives 0.6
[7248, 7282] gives -0.2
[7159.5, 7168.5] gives -0.3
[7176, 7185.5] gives -0.1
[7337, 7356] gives 0.5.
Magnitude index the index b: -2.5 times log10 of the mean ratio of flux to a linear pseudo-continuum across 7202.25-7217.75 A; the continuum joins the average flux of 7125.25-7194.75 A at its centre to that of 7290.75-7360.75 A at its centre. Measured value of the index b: 0.02 mag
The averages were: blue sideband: 1.98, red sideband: 2.03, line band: 1.97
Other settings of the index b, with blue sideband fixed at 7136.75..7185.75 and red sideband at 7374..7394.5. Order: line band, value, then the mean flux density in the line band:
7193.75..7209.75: 0.03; 1.96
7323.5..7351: 0.03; 2.03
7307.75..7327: 0.02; 2.04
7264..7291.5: 0.01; 2.03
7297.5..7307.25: 0.04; 1.99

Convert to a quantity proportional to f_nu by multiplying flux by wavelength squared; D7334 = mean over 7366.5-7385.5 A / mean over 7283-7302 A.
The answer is 1.1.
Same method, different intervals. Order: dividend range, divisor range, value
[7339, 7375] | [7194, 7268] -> 1.07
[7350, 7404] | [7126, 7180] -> 1.13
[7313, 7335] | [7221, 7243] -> 1.05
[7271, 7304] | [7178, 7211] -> 1.05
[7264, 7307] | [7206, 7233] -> 1.04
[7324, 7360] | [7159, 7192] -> 1.06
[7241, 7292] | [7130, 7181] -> 1.06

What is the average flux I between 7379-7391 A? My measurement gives 2.11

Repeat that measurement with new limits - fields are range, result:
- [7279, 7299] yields 2.02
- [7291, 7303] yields 2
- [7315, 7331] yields 2.03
